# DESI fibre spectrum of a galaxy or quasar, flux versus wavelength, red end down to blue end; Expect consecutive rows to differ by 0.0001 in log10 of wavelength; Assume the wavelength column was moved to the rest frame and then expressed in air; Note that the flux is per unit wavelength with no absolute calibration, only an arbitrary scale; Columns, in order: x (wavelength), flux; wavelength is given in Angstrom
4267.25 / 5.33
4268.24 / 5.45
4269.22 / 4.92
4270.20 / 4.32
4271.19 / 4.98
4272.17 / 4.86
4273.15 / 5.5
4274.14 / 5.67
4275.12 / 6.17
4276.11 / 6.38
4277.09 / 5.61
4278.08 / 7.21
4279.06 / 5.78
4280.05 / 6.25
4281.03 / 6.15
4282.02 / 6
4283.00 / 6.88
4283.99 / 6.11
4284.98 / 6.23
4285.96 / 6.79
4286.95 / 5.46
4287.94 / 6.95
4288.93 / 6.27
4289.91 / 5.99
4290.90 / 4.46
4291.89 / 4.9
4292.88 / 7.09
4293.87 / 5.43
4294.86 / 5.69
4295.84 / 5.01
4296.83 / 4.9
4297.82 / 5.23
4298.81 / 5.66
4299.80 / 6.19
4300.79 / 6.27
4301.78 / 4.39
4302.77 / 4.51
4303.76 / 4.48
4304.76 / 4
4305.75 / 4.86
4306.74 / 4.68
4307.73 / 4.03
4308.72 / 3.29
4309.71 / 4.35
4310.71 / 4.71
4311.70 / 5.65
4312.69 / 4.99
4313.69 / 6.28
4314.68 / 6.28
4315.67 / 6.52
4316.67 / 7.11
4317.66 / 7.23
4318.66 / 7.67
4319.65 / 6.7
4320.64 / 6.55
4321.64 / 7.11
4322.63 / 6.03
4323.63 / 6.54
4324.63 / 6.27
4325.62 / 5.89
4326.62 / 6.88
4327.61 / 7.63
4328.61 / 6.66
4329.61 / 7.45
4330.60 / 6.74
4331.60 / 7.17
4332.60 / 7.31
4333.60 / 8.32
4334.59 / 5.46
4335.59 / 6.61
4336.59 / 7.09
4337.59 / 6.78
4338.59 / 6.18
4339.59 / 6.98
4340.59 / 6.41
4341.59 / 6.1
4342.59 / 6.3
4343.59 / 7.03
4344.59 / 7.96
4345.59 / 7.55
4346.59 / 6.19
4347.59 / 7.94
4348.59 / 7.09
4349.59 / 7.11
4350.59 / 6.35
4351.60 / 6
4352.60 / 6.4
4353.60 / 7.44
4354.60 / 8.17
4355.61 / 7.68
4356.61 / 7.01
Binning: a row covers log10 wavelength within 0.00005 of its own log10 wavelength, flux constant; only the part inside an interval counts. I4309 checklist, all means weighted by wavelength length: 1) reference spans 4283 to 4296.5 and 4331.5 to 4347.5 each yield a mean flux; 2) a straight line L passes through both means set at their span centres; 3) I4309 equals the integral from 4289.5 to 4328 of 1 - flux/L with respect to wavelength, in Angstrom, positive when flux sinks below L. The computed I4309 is 3.7 Angstrom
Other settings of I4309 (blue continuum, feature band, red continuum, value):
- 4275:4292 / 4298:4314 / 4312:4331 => 3.84 Angstrom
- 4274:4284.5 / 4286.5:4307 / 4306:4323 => 2.27 Angstrom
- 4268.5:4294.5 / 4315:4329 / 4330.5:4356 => -0.43 Angstrom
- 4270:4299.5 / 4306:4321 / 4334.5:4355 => 1.43 Angstrom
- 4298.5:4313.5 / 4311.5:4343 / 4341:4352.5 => -4.35 Angstrom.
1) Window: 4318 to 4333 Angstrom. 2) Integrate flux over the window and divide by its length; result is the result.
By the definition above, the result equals 6.84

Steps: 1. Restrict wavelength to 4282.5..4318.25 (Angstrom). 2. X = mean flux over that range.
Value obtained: 5.53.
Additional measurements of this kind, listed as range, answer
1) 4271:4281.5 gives 5.9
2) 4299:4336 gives 6.02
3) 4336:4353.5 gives 6.8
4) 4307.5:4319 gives 5.69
